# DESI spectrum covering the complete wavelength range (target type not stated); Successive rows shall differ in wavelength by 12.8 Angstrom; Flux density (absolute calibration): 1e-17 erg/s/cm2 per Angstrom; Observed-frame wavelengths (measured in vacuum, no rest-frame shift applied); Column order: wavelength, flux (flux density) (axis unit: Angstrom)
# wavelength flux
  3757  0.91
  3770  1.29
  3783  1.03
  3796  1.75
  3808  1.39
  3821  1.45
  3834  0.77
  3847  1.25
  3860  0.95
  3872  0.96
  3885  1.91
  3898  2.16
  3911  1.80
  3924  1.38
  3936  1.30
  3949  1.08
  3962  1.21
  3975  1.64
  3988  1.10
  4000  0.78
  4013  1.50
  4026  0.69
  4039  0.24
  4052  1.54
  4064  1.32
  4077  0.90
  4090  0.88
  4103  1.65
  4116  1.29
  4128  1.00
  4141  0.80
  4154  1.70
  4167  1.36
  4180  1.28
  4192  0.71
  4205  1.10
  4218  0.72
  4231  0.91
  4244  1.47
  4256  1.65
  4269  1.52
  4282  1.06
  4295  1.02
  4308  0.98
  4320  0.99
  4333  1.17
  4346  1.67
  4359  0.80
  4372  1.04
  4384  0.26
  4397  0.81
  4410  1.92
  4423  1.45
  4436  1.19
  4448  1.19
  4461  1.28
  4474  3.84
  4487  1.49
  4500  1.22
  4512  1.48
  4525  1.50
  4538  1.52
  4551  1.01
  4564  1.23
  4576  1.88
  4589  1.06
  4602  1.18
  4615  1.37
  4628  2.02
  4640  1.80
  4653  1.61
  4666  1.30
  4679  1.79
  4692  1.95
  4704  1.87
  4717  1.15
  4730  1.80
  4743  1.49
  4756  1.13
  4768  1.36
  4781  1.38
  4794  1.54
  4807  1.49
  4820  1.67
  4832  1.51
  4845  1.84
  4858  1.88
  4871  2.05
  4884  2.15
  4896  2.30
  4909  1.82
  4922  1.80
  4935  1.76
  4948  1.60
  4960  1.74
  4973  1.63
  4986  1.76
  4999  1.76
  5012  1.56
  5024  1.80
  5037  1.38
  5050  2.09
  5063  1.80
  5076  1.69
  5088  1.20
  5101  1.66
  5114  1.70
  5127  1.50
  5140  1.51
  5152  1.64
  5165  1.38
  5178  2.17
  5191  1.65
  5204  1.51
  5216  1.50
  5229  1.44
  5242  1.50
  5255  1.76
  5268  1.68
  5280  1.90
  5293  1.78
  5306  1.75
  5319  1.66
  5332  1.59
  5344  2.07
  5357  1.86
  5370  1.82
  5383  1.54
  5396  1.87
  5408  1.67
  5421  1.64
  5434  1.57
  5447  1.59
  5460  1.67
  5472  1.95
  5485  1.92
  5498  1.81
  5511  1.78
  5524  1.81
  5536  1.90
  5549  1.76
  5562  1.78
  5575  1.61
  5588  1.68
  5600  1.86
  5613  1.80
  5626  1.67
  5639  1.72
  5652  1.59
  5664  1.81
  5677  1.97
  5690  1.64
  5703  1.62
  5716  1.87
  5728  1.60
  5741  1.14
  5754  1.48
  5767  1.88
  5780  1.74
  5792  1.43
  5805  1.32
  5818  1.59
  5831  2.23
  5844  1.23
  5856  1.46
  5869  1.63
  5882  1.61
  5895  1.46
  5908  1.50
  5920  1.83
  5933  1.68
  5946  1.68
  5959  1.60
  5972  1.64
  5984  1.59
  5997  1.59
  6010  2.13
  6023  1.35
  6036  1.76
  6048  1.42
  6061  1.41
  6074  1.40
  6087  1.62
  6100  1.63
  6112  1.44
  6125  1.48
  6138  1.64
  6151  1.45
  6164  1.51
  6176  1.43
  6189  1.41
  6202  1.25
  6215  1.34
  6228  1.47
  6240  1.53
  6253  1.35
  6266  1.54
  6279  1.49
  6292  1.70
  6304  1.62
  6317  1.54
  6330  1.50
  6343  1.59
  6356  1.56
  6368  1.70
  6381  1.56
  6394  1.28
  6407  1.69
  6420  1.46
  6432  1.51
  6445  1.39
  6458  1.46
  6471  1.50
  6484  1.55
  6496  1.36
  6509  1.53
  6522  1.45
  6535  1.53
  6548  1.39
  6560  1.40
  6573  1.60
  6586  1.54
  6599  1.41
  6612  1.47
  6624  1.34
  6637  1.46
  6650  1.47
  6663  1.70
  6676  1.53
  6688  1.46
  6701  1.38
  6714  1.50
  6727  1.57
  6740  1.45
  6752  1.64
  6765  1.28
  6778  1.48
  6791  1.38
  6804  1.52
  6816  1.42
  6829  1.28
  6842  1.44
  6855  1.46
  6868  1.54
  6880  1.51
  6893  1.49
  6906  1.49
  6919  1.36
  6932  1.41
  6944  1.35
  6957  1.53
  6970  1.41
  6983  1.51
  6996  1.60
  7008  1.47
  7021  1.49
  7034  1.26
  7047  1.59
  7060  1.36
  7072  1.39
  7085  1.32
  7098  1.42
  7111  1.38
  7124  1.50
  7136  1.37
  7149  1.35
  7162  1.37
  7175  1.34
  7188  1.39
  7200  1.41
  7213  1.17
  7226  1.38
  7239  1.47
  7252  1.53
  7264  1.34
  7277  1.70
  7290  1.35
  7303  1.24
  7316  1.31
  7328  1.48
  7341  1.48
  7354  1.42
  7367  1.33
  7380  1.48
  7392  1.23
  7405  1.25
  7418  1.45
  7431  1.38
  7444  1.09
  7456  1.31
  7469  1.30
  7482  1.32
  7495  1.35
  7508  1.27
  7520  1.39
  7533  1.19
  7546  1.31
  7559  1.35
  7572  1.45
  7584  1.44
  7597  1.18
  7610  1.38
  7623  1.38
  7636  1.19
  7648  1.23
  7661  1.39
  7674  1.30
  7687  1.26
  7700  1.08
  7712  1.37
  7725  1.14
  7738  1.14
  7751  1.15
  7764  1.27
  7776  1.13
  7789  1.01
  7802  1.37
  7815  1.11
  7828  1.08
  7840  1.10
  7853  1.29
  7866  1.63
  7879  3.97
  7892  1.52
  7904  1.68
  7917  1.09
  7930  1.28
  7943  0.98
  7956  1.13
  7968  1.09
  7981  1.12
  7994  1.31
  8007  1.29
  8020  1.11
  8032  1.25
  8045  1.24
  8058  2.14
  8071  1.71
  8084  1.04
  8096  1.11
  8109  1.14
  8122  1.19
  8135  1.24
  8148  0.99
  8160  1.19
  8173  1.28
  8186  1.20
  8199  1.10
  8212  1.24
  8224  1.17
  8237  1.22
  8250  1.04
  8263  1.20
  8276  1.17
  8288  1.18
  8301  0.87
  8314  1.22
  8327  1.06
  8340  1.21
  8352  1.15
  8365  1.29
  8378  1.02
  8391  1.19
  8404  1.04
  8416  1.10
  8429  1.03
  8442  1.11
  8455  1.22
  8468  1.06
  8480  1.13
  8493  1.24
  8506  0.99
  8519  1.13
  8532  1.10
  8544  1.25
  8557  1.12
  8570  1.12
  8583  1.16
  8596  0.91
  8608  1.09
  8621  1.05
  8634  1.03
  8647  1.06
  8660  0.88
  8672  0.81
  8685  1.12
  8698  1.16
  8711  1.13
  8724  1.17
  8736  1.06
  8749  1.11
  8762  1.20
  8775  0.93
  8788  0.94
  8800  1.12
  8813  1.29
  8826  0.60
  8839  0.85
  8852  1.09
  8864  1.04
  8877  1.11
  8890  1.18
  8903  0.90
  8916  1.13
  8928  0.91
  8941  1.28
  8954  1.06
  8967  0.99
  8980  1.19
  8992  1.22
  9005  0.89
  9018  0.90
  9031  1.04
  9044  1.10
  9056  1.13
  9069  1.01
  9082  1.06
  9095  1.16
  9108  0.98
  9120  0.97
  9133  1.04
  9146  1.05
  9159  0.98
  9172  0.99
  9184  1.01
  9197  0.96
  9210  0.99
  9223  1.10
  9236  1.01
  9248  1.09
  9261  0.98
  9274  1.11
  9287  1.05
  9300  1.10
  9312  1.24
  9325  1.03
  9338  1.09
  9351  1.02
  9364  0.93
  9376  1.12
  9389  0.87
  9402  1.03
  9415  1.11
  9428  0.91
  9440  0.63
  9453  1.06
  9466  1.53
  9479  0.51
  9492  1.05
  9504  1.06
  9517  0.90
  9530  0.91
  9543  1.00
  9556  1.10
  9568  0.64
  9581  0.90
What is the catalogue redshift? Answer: 0.199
